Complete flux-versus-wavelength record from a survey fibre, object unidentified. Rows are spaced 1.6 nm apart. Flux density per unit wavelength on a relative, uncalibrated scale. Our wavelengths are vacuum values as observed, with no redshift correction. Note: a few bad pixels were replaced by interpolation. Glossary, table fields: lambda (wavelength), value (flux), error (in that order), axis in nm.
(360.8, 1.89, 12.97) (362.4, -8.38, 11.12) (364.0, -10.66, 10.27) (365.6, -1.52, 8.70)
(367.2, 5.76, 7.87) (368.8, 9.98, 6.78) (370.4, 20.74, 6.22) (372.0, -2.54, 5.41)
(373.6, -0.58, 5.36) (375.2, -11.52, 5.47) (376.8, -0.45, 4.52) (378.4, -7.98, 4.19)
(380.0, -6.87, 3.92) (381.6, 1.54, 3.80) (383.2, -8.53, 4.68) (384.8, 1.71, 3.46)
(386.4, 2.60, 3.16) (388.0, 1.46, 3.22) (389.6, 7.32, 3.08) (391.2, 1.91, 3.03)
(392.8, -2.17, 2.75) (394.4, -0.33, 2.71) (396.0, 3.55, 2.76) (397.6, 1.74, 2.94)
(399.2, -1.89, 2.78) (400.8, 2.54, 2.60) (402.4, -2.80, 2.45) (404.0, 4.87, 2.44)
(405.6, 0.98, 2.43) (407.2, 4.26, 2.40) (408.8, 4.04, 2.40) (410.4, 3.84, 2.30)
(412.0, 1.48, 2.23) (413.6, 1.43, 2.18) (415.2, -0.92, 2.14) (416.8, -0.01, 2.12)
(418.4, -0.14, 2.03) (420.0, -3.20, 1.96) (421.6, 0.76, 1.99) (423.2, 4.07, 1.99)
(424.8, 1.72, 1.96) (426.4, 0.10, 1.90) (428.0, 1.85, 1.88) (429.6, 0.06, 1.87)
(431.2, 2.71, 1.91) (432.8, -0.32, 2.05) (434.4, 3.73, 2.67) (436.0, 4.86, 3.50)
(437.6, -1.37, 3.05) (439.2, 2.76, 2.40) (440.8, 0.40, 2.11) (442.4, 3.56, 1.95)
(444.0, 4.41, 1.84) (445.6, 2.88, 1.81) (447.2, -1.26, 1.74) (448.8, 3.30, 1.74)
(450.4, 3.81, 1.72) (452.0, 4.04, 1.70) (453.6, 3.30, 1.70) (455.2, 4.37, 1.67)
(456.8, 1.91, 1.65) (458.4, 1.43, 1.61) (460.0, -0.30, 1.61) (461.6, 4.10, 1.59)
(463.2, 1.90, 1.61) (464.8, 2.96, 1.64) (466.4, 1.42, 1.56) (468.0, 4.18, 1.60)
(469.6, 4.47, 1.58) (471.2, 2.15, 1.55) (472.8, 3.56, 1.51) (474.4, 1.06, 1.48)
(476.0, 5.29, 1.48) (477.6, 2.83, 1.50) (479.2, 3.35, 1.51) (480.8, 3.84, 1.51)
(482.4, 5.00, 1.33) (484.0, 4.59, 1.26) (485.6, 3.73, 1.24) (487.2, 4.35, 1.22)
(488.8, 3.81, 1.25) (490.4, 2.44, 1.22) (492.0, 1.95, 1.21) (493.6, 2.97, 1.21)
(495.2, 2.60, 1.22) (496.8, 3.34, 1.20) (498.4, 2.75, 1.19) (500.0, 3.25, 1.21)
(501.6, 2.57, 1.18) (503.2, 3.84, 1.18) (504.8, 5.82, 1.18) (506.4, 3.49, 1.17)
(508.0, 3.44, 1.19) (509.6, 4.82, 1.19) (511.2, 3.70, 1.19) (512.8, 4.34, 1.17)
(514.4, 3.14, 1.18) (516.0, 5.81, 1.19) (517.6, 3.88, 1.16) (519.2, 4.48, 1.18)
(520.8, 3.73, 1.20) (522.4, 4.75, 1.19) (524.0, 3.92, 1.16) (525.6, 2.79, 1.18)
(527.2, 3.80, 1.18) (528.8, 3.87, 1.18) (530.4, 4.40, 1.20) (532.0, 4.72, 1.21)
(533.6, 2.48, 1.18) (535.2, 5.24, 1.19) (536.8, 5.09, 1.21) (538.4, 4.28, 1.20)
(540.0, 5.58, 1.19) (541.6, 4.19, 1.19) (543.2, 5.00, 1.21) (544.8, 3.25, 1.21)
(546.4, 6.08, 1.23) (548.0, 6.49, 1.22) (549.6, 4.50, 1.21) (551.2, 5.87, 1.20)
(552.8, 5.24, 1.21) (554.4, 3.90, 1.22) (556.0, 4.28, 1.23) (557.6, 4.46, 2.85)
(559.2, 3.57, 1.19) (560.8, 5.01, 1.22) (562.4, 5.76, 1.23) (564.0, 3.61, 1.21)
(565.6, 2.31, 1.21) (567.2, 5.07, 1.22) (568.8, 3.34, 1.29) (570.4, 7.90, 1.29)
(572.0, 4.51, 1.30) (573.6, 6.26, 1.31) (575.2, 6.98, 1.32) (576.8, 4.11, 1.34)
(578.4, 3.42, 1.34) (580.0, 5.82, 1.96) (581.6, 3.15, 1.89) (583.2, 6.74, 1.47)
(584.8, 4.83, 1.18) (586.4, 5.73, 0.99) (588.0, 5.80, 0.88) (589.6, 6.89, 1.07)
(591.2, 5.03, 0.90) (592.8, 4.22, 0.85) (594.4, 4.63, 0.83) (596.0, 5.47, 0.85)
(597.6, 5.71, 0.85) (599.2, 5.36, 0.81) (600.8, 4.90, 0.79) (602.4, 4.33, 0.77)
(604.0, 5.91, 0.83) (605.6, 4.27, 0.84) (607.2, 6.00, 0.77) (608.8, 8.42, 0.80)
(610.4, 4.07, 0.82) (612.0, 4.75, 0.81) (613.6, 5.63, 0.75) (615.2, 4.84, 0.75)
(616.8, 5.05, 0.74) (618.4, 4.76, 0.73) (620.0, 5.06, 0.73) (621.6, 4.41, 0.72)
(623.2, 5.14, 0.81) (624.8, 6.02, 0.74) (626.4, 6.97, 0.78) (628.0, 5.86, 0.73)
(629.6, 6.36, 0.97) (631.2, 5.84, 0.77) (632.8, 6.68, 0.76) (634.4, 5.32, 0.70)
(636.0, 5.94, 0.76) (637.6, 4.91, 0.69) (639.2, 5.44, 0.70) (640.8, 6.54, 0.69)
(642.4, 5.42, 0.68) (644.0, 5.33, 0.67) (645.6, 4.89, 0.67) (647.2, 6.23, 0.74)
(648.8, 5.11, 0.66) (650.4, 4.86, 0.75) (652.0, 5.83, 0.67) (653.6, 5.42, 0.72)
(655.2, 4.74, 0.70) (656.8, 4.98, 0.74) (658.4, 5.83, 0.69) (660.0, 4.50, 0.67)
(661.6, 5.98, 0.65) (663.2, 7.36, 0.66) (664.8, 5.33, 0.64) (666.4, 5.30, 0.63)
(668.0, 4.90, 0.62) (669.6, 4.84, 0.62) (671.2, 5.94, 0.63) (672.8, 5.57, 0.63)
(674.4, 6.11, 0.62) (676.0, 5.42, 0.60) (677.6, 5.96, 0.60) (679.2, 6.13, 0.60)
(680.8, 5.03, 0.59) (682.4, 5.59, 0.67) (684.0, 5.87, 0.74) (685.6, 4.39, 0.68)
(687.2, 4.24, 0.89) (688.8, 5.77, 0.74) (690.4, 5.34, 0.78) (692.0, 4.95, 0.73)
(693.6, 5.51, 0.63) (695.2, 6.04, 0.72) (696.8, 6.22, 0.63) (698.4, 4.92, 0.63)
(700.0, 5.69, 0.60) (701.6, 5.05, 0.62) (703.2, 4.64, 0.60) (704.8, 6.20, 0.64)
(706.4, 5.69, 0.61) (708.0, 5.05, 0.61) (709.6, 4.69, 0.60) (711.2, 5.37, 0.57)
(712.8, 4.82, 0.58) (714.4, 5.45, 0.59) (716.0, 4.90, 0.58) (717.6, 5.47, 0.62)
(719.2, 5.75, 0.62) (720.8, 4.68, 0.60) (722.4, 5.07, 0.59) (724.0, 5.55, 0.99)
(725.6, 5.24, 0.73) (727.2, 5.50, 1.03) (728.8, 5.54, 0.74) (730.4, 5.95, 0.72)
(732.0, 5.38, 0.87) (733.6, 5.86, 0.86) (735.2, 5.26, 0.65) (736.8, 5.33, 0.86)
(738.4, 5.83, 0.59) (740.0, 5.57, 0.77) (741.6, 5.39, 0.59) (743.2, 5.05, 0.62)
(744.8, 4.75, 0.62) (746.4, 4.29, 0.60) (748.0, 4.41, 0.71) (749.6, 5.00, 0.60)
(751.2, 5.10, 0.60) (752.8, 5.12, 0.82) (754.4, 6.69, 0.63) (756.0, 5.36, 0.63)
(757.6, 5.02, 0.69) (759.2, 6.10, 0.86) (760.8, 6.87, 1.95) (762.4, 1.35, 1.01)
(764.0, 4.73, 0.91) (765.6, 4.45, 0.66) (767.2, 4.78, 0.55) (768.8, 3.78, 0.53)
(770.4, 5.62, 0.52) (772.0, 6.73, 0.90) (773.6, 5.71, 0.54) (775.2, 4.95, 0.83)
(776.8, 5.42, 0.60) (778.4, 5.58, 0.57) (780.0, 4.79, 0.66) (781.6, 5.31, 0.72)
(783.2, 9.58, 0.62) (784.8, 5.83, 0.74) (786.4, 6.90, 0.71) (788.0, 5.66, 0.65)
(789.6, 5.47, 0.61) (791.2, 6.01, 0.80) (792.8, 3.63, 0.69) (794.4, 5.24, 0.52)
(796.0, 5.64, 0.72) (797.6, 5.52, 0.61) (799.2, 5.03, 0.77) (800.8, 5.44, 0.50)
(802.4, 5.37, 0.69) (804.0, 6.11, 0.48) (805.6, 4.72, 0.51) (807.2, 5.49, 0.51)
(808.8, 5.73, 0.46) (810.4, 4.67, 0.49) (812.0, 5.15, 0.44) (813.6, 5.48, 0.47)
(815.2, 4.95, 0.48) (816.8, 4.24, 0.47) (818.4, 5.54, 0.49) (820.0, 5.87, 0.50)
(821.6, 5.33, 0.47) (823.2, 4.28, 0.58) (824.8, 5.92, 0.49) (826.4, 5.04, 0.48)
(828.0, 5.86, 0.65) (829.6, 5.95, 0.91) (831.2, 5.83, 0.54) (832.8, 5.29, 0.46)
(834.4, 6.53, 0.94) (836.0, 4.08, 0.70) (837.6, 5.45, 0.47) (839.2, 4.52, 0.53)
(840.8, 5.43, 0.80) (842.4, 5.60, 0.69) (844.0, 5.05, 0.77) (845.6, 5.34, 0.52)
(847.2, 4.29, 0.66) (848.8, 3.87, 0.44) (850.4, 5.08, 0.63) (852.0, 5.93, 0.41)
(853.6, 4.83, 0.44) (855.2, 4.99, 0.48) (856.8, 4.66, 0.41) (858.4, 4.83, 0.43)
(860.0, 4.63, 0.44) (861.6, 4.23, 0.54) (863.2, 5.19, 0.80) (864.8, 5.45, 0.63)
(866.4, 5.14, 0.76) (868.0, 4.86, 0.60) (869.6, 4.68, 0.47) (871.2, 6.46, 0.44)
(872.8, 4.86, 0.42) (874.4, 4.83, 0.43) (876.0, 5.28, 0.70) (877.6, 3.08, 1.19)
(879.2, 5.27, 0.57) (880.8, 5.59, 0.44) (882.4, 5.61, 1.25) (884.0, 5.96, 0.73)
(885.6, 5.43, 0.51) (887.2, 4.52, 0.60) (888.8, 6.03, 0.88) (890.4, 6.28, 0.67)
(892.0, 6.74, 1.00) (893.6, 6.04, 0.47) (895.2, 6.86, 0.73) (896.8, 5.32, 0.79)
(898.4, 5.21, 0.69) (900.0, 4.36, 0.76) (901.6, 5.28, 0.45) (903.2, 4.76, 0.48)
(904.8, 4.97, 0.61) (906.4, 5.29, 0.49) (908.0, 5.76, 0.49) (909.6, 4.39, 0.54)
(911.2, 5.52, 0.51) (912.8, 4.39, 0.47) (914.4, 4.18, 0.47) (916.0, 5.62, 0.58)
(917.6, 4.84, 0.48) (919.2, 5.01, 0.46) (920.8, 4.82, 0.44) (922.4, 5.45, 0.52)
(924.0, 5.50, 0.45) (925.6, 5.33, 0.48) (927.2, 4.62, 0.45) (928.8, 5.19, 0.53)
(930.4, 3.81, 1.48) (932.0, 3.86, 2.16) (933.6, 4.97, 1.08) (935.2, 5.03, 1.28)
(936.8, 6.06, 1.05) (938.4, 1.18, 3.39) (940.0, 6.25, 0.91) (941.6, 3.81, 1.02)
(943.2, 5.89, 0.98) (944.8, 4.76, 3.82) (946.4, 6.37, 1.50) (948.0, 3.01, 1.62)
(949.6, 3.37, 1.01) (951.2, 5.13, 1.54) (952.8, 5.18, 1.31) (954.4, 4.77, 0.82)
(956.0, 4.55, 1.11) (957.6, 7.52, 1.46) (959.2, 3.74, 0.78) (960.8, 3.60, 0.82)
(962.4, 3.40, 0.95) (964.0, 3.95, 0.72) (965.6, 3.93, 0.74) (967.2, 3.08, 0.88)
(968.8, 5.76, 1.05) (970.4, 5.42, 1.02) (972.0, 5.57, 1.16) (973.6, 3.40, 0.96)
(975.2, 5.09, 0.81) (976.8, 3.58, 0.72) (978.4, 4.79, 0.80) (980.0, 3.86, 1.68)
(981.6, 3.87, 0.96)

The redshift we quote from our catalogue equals 0.19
